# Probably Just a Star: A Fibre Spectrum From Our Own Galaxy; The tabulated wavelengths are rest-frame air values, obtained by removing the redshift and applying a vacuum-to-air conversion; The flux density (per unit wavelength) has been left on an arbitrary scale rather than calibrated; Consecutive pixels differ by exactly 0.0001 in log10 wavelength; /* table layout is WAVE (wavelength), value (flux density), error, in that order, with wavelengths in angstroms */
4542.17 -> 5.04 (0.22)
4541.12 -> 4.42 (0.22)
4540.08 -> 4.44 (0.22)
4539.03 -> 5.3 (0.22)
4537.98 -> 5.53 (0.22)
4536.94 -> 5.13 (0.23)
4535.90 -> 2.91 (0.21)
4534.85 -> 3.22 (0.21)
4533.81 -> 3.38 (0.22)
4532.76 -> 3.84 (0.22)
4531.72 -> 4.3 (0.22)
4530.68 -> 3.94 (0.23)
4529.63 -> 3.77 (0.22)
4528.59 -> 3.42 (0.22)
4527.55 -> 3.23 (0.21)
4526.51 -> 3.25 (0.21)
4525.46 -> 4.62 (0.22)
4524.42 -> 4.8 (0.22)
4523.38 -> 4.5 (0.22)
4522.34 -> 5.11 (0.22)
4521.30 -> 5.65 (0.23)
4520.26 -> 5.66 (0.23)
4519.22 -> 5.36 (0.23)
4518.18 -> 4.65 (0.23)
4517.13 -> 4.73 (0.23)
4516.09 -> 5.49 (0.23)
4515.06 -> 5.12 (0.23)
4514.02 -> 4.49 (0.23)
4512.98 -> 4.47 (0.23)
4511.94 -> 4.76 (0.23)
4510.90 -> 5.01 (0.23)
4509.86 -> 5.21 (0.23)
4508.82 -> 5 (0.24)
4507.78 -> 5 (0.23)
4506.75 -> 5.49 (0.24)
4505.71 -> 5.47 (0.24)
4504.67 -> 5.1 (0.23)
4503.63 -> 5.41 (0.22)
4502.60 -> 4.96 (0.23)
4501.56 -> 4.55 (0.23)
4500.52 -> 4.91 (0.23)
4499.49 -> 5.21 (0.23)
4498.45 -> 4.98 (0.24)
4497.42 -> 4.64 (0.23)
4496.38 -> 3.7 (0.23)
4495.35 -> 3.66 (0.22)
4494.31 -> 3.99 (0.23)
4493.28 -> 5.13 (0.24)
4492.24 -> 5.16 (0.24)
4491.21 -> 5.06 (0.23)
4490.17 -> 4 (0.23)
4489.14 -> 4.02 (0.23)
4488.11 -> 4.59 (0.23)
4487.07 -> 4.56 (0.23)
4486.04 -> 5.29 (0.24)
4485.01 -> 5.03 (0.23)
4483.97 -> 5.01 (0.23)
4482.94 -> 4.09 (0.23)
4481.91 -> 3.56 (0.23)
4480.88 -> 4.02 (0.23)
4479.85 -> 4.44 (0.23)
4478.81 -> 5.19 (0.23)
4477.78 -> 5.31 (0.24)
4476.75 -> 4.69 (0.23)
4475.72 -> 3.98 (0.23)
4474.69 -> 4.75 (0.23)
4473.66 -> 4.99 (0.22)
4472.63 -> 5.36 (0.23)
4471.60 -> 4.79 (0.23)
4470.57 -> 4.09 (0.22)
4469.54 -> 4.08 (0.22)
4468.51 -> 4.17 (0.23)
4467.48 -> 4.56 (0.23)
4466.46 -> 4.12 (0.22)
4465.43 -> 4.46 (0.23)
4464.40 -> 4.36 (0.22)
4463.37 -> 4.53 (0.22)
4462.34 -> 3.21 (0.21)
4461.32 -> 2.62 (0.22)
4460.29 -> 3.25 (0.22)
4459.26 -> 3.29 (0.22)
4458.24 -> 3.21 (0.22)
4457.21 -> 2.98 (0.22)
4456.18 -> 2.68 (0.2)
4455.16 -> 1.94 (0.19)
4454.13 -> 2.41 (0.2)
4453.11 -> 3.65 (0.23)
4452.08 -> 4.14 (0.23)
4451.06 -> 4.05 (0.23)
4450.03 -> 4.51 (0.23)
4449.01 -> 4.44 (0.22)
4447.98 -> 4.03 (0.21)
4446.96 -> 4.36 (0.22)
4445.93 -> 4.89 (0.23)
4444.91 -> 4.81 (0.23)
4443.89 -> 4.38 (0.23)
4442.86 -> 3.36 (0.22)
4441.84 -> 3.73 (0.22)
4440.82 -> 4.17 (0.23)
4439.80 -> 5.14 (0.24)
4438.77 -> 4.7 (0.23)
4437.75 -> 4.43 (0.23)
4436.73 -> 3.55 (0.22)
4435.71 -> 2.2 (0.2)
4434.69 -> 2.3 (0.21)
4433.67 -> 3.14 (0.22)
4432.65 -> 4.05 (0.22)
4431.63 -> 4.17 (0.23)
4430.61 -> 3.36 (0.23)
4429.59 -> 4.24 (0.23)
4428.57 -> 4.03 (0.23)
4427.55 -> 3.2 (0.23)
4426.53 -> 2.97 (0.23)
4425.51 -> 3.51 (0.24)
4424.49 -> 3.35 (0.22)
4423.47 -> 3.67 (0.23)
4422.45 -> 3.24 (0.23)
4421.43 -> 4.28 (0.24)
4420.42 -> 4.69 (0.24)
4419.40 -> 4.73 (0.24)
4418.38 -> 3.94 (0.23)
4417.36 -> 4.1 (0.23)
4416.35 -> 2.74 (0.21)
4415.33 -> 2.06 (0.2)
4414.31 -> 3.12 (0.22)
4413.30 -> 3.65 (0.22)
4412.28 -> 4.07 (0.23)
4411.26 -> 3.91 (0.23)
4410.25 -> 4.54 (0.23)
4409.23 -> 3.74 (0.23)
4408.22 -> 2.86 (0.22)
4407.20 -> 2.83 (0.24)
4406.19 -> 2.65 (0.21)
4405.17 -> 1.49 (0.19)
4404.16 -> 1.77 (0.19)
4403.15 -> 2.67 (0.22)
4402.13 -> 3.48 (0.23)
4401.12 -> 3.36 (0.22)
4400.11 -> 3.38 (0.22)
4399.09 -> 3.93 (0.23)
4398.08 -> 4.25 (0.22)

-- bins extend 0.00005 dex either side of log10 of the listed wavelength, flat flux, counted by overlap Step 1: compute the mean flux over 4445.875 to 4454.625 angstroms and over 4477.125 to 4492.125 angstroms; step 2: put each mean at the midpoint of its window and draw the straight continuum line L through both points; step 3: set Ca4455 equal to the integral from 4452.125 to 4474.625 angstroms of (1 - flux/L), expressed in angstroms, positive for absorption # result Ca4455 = 2.5 angstroms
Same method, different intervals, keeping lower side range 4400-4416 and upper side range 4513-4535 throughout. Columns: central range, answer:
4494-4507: -1.9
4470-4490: -3.5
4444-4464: -0.2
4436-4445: -1.8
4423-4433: -1.0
